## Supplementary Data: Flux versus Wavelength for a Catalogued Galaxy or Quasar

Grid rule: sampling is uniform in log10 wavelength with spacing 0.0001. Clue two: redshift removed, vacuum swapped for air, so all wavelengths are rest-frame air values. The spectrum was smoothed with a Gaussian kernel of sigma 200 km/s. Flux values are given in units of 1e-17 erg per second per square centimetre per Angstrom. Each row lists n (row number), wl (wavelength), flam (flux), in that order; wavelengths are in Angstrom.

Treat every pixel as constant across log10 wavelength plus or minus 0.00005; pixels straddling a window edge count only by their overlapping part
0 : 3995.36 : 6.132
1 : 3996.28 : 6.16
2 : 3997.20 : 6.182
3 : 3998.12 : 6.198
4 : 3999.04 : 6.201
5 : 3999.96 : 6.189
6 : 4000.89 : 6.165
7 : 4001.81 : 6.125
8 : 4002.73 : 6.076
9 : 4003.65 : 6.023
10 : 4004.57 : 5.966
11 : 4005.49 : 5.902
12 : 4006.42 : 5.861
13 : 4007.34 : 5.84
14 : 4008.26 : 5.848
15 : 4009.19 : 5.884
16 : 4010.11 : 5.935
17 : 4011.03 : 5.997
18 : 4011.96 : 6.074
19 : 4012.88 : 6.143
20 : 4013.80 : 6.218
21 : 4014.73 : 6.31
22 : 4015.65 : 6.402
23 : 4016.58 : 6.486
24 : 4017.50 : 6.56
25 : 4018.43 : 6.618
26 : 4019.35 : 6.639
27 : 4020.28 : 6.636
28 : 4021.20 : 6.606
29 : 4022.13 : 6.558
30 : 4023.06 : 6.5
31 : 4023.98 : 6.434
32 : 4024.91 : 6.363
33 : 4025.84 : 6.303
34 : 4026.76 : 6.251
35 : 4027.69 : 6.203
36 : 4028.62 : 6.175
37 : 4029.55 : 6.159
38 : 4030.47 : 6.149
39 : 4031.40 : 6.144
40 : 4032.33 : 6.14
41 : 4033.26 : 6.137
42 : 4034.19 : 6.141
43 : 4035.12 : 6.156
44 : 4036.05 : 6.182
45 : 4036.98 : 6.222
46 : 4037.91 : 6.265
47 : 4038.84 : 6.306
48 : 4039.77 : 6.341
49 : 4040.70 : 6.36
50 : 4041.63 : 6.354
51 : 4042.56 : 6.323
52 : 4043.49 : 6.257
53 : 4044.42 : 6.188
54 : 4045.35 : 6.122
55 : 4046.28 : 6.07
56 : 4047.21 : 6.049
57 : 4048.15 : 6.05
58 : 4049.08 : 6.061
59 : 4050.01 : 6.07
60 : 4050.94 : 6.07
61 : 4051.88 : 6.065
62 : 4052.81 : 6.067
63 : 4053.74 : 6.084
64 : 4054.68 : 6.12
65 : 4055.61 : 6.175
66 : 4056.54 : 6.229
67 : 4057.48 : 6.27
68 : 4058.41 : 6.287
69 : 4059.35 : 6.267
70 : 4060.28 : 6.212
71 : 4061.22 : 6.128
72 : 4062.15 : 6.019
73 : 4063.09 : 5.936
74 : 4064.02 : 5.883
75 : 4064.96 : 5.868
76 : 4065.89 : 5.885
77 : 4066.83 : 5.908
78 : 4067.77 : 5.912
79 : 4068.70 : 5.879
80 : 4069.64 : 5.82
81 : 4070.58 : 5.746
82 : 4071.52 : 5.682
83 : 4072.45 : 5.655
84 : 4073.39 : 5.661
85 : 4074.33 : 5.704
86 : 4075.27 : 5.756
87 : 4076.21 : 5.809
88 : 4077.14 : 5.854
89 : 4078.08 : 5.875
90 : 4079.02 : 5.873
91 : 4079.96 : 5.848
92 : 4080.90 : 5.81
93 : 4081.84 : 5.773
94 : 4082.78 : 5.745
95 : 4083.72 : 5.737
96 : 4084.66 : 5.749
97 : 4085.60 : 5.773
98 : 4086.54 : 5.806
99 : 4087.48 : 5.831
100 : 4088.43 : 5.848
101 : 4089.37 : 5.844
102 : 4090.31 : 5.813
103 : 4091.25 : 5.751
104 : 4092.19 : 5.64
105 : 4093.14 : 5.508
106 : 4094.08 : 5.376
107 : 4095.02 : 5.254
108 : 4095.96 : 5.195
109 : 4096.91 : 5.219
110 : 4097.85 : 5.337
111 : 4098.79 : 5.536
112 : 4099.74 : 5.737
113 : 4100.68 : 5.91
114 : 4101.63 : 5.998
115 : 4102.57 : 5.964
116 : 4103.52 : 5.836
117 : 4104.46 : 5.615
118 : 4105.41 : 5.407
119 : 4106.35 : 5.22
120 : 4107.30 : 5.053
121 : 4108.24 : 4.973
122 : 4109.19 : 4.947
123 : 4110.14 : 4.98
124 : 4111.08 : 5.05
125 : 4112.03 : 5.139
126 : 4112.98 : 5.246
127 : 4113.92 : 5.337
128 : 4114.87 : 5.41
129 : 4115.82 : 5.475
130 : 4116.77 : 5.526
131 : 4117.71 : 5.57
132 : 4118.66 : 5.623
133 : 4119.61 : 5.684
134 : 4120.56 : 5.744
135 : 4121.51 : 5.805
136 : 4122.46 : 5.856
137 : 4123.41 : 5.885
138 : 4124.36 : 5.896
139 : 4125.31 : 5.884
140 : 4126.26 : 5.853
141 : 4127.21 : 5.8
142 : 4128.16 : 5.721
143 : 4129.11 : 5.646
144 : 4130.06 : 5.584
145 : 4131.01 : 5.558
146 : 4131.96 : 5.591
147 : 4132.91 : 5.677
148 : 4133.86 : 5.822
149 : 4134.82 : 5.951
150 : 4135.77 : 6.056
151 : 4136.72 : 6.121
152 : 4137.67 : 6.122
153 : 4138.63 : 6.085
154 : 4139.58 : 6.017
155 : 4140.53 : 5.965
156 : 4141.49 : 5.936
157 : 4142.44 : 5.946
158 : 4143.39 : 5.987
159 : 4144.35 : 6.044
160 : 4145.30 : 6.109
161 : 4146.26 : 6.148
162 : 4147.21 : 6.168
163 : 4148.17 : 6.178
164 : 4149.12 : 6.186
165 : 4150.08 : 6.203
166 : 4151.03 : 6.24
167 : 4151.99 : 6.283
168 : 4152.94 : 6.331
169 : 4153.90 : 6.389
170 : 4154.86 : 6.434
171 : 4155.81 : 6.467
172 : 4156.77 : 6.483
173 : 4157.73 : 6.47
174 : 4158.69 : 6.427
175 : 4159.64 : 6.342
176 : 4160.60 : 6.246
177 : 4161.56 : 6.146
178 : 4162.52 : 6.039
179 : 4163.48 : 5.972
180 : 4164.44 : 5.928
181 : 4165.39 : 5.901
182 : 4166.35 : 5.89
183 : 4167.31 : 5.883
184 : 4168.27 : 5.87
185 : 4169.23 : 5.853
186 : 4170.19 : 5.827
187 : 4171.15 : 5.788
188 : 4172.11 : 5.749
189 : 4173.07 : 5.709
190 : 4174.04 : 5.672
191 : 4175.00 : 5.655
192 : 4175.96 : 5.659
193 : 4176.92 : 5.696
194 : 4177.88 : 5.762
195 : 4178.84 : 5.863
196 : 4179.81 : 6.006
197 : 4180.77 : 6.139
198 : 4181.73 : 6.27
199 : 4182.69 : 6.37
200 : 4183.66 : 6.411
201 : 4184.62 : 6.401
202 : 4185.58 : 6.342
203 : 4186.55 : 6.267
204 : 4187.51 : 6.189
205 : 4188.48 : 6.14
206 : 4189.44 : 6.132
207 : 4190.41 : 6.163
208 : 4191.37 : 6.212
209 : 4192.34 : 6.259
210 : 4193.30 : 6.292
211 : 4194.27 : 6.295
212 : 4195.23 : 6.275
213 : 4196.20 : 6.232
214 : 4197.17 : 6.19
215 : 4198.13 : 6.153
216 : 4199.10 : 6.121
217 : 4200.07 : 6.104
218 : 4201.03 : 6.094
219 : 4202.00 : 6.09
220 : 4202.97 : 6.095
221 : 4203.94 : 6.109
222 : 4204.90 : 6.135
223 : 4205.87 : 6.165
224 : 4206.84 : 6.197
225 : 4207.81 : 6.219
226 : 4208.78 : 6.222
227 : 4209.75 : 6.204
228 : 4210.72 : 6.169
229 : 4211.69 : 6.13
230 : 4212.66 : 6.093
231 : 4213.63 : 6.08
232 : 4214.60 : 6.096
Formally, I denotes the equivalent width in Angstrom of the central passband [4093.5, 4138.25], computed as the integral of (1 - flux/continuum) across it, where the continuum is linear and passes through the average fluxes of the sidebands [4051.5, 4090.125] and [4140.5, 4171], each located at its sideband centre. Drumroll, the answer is 3.3 Angstrom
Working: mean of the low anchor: 5.91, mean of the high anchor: 6.13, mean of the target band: 5.58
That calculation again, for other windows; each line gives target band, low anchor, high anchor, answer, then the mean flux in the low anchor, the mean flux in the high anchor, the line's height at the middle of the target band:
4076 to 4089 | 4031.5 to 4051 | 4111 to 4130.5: 0.2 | 6.19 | 5.62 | 5.89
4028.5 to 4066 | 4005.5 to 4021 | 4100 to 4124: -1.1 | 6.21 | 5.49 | 5.97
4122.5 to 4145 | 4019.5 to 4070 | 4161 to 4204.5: 0.8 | 6.18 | 6.05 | 6.1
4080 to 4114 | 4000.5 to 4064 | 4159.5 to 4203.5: 3.3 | 6.19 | 6.06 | 6.13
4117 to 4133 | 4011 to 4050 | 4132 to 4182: 1.0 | 6.28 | 6.04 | 6.1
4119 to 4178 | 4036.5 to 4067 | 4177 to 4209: 1.8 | 6.14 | 6.17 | 6.16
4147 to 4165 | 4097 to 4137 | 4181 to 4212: -1.1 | 5.59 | 6.21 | 5.89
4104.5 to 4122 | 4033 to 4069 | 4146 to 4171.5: 2.3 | 6.13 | 6.15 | 6.14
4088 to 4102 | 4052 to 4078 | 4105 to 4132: 0.3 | 5.96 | 5.5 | 5.7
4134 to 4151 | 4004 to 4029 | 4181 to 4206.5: 0.4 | 6.25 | 6.21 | 6.22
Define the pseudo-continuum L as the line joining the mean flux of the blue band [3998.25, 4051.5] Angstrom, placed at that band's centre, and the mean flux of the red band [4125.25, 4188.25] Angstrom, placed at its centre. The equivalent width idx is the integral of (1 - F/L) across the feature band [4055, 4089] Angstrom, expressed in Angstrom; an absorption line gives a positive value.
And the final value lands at 1.4 Angstrom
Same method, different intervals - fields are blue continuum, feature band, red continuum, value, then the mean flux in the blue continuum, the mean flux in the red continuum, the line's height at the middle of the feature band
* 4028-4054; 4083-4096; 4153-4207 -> 1.0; 6.17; 6.11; 6.15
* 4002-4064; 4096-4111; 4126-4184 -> 1.6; 6.19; 6.01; 6.09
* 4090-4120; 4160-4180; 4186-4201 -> 0.4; 5.45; 6.2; 6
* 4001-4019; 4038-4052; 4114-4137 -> -0.4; 6.13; 5.73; 6.01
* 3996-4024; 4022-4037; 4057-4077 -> -0.3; 6.21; 5.92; 6.11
